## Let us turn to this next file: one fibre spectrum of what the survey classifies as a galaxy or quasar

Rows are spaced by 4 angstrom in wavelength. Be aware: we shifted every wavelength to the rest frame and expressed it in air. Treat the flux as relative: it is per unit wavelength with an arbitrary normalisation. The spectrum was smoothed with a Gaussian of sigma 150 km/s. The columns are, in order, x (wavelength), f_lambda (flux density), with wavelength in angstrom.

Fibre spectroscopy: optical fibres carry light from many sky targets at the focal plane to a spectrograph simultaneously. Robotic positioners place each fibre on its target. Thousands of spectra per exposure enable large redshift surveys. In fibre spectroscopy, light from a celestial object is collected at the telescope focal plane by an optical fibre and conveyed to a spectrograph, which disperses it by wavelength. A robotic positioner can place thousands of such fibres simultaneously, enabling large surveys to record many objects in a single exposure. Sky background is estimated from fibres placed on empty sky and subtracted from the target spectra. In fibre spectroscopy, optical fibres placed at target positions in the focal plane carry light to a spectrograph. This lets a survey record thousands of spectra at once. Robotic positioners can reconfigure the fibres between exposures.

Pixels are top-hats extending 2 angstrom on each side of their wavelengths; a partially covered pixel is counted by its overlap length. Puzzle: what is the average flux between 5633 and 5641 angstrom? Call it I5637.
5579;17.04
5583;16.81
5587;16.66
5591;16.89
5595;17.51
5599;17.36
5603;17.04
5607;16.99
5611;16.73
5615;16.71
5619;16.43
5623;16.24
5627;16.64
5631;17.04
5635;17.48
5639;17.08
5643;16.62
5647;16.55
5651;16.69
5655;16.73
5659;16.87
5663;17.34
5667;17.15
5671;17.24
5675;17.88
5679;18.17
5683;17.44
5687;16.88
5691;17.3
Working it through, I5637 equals 17.3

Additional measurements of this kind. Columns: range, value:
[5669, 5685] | 17.7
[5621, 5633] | 16.6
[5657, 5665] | 17.1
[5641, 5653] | 16.6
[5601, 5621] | 16.8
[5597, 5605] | 17.2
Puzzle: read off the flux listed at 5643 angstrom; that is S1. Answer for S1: 16.62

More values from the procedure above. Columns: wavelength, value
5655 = 16.73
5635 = 17.48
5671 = 17.24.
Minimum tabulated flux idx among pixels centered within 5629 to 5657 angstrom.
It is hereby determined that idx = 16.55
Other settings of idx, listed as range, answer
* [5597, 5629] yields 16.24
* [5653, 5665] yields 16.73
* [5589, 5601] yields 16.89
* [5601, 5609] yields 16.99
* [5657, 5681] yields 16.87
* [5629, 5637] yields 17.04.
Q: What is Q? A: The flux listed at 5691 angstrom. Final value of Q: 17.3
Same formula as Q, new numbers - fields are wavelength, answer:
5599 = 17.36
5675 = 17.88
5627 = 16.64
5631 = 17.04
